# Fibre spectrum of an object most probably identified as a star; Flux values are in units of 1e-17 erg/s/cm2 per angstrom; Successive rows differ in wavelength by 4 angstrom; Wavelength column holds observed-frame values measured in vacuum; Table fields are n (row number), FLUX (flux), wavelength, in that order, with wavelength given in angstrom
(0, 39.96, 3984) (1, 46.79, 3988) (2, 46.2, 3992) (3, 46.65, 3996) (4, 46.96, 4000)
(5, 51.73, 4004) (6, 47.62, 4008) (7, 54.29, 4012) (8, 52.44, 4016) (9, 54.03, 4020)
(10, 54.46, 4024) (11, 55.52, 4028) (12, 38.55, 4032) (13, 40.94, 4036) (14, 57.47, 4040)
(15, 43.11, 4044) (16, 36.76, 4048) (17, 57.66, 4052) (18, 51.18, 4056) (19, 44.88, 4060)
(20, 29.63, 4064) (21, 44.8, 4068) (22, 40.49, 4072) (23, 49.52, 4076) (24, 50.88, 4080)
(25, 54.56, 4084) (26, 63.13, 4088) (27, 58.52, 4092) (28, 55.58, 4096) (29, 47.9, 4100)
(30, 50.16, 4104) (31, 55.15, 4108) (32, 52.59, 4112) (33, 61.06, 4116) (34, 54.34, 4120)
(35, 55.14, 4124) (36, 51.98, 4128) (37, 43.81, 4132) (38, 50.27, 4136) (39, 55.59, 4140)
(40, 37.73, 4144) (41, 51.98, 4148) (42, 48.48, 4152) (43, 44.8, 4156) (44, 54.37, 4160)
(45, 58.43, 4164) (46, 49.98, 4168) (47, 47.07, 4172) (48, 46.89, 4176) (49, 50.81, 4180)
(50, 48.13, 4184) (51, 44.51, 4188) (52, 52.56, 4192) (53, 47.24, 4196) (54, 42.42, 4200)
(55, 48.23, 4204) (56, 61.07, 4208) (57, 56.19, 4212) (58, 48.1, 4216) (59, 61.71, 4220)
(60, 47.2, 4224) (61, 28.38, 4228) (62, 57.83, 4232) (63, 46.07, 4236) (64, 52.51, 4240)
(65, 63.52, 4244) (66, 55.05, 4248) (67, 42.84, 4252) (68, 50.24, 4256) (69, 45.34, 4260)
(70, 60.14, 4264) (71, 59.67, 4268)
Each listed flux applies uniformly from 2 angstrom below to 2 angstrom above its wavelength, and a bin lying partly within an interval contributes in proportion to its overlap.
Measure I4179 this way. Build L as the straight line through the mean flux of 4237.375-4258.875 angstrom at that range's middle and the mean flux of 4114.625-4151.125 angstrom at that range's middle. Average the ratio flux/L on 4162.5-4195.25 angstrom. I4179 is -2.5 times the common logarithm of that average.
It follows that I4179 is 0.04 mag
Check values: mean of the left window 51.1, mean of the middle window 49.6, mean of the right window 52.3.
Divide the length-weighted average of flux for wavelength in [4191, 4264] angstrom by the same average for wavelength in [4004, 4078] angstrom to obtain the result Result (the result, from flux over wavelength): 1.1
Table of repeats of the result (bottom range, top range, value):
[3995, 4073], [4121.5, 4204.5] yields 1.03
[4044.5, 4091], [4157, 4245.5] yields 1.06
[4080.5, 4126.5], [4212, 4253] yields 0.92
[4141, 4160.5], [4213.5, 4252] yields 1.07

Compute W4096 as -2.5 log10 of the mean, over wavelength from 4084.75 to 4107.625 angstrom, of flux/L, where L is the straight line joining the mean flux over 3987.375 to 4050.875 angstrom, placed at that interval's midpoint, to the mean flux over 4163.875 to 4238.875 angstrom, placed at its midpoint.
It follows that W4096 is -0.128 mag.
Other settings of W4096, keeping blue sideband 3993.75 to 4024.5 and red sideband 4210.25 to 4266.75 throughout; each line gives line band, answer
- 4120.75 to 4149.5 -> 0.029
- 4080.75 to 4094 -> -0.141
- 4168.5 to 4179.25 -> 0.071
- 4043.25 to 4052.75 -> 0.142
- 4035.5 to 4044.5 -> 0.043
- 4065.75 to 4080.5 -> 0.118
